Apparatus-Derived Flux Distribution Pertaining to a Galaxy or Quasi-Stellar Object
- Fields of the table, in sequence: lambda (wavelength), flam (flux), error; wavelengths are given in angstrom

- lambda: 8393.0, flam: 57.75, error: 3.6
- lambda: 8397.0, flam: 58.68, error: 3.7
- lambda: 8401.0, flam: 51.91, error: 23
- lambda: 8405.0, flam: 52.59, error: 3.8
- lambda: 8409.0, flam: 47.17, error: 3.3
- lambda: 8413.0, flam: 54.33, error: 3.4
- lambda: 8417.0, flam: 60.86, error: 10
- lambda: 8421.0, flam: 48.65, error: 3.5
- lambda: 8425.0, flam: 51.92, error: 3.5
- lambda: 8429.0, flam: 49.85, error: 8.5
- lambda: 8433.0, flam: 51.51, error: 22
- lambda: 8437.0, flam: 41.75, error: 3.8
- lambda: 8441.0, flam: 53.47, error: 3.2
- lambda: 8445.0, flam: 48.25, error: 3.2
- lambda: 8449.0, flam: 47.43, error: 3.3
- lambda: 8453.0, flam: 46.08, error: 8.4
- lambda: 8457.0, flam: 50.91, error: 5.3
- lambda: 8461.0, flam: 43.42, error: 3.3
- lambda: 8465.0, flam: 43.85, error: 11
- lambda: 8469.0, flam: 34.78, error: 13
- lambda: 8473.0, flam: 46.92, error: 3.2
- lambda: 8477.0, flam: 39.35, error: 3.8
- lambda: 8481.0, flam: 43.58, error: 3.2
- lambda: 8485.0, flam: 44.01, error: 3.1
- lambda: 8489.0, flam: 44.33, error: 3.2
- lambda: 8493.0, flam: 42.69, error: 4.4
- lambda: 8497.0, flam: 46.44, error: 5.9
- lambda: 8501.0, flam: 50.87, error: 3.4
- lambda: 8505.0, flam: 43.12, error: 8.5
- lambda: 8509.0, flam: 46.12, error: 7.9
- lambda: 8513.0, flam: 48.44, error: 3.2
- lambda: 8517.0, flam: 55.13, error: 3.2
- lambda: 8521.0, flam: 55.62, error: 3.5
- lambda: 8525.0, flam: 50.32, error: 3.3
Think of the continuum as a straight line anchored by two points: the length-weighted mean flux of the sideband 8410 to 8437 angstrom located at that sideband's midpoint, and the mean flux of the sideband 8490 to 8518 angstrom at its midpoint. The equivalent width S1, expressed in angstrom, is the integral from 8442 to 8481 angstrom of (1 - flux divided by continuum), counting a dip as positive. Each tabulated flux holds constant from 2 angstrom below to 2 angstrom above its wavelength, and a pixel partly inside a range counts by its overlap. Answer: 3.86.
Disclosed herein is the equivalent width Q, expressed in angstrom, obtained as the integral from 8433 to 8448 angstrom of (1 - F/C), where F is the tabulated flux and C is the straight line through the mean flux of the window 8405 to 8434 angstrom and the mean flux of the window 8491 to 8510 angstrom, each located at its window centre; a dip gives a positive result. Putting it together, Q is 0.6 angstrom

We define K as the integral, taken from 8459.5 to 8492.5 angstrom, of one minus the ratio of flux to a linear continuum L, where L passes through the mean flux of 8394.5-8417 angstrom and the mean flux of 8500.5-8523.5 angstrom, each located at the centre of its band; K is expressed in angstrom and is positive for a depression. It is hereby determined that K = 5.6 angstrom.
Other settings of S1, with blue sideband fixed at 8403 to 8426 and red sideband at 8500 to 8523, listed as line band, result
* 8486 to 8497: 1.4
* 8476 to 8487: 1.8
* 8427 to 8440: 1.0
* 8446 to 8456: 0.8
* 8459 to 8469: 1.8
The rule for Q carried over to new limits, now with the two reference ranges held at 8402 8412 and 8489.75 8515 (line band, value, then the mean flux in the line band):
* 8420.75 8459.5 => 0.1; 48.9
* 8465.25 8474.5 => 1.3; 41.1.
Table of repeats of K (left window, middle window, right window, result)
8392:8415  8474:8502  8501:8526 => 3.5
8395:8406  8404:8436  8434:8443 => -0.4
